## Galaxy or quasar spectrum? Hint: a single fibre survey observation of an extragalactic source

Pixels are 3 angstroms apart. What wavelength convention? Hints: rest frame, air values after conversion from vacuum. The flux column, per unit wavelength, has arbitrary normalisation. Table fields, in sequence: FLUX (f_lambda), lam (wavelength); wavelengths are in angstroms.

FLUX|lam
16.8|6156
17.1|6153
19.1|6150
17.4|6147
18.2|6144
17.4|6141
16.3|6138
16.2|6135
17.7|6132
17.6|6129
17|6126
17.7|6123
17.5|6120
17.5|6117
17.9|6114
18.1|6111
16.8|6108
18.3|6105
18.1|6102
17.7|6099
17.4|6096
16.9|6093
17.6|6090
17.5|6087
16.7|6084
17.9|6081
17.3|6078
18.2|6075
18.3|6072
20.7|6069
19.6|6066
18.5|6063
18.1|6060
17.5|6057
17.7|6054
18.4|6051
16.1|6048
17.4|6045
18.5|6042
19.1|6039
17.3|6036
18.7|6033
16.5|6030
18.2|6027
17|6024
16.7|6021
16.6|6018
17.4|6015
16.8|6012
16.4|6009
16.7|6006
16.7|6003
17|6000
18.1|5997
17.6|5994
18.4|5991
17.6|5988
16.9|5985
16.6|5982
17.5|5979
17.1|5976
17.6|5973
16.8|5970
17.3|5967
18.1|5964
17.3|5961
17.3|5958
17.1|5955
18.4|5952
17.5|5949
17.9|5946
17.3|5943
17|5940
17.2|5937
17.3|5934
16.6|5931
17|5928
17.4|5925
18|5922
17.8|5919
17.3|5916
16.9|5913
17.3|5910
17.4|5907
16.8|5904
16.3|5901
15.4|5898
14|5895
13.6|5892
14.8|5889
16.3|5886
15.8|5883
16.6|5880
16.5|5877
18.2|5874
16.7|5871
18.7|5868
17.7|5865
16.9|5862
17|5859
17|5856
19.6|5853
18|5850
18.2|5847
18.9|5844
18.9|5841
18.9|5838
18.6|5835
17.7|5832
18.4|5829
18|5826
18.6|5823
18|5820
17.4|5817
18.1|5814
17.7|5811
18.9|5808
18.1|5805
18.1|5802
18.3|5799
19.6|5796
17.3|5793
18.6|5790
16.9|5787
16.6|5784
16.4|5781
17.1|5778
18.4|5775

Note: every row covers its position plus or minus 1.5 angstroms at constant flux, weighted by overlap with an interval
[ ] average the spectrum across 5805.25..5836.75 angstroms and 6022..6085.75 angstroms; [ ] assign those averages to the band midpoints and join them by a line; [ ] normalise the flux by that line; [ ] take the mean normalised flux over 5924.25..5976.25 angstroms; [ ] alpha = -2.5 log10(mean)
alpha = 0.04 mag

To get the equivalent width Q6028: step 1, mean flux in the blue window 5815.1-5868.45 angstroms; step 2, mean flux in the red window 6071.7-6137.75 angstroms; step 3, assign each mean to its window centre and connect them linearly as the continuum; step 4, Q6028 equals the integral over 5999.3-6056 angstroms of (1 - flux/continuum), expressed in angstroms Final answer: 1.1 angstroms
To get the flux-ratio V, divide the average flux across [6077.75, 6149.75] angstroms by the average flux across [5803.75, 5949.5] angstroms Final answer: 1.01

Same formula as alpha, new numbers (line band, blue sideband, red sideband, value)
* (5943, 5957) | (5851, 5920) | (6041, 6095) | -0.032 mag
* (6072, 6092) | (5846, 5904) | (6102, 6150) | -0.013 mag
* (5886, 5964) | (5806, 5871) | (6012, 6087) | 0.071 mag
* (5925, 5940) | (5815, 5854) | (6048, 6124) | 0.069 mag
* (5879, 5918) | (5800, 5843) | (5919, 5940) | 0.097 mag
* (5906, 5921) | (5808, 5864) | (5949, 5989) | 0.020 mag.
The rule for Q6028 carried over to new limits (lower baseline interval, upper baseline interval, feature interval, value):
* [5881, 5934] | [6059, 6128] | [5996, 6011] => 0.21 angstroms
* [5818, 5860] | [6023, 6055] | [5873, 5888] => 1.32 angstroms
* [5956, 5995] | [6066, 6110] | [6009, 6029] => 0.60 angstroms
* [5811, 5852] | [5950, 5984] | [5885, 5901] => 2.64 angstroms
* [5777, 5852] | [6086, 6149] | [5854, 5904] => 4.33 angstroms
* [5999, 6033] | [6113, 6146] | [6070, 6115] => -1.15 angstroms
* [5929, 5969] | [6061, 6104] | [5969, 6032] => 1.69 angstroms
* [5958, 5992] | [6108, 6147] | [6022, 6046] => -0.62 angstroms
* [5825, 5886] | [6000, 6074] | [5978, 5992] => 0.28 angstroms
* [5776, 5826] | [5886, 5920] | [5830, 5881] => -2.90 angstroms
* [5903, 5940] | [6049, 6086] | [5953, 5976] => 0.22 angstroms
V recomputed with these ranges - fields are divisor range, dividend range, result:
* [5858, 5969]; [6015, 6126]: 1.05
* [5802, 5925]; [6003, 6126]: 1.02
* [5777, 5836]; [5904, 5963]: 0.97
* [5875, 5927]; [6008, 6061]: 1.07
